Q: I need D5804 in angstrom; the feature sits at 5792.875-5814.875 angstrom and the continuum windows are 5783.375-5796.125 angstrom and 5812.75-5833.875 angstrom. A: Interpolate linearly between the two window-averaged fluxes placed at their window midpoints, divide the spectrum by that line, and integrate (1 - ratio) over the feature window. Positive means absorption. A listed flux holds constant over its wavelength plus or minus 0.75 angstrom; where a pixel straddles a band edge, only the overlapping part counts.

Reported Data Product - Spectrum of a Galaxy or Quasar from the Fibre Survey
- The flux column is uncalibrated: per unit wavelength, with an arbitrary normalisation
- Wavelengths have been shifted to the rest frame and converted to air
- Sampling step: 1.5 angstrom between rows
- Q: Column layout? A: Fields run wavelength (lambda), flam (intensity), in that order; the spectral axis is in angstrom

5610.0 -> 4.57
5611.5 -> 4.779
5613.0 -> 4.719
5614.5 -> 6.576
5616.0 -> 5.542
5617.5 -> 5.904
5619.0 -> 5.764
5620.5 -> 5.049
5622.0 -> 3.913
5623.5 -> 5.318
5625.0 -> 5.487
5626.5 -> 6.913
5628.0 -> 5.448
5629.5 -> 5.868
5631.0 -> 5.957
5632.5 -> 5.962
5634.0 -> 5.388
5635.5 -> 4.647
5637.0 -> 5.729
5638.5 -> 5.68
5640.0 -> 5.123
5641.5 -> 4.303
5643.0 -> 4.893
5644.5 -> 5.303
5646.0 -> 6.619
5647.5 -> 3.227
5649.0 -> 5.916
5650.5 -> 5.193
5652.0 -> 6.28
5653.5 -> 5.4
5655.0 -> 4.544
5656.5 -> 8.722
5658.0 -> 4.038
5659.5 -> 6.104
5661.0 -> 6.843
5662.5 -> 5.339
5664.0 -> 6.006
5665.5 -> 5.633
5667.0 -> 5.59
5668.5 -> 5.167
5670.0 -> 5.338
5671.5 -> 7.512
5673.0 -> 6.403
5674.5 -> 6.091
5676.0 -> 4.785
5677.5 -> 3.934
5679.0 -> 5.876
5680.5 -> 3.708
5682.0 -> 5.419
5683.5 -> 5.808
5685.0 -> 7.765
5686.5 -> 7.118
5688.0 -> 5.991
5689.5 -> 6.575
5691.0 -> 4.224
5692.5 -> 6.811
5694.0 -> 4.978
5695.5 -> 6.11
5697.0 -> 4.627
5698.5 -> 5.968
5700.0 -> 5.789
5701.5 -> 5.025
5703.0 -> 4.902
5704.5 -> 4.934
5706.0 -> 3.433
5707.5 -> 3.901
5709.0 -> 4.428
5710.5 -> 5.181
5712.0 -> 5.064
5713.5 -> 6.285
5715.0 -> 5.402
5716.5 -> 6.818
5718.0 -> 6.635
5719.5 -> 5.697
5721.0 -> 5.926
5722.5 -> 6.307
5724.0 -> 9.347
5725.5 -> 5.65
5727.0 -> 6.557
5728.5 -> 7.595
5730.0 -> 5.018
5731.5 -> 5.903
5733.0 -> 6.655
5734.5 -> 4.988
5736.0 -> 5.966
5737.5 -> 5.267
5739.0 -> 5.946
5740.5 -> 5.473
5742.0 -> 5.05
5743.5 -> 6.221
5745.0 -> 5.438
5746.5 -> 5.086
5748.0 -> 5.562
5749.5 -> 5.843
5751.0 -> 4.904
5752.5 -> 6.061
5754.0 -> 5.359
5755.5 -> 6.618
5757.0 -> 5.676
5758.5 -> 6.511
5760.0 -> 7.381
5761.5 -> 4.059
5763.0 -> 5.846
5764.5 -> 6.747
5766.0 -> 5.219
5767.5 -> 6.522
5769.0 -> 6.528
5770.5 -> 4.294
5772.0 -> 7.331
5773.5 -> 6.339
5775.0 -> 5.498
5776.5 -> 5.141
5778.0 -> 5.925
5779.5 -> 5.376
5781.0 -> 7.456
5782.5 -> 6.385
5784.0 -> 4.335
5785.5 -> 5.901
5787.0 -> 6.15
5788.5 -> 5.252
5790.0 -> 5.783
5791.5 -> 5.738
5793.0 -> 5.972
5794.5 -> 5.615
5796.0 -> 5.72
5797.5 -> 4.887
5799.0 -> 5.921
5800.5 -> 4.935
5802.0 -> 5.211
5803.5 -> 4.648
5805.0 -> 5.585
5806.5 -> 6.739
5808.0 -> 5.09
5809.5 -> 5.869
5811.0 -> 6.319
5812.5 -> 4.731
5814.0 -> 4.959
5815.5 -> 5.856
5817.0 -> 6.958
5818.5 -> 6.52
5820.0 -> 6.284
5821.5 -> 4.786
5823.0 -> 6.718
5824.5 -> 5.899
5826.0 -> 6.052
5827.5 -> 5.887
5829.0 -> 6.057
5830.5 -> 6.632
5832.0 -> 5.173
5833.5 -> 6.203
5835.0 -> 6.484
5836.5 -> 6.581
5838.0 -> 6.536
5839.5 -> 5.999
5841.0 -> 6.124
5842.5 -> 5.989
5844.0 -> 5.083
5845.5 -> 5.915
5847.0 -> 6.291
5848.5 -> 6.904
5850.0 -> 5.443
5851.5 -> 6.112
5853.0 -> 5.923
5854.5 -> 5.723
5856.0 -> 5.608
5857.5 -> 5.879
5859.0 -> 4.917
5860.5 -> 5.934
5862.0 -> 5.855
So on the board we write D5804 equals 1.1 angstrom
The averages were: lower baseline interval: 5.61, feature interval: 5.47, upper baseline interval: 5.97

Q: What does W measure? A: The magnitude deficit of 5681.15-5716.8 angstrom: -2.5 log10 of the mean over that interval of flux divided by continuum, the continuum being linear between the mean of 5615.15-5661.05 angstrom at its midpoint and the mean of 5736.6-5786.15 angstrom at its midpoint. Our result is 0.028 mag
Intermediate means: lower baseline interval 5.5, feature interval 5.5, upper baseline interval 5.8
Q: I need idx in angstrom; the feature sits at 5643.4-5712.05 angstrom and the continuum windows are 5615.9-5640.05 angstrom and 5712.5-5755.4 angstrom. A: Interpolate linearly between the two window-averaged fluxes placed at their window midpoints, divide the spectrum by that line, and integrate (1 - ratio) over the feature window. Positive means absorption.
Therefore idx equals 2.5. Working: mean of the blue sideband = 5.52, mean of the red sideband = 5.97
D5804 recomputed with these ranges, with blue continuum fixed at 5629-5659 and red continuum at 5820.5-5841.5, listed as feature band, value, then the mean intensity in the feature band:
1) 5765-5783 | -0.4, 6.01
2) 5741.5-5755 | 0.6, 5.53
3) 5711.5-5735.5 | -2.3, 6.25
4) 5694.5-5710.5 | 2.0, 4.93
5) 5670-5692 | -0.9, 5.8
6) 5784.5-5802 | 1.1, 5.59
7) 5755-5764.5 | -0.4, 6.06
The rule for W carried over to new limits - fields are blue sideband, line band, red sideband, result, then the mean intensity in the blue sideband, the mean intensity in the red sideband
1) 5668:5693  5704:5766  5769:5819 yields -0.003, 5.79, 5.72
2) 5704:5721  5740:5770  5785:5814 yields -0.072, 5.29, 5.56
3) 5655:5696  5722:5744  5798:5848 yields -0.051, 5.82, 5.88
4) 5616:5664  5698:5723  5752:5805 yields 0.054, 5.52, 5.78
